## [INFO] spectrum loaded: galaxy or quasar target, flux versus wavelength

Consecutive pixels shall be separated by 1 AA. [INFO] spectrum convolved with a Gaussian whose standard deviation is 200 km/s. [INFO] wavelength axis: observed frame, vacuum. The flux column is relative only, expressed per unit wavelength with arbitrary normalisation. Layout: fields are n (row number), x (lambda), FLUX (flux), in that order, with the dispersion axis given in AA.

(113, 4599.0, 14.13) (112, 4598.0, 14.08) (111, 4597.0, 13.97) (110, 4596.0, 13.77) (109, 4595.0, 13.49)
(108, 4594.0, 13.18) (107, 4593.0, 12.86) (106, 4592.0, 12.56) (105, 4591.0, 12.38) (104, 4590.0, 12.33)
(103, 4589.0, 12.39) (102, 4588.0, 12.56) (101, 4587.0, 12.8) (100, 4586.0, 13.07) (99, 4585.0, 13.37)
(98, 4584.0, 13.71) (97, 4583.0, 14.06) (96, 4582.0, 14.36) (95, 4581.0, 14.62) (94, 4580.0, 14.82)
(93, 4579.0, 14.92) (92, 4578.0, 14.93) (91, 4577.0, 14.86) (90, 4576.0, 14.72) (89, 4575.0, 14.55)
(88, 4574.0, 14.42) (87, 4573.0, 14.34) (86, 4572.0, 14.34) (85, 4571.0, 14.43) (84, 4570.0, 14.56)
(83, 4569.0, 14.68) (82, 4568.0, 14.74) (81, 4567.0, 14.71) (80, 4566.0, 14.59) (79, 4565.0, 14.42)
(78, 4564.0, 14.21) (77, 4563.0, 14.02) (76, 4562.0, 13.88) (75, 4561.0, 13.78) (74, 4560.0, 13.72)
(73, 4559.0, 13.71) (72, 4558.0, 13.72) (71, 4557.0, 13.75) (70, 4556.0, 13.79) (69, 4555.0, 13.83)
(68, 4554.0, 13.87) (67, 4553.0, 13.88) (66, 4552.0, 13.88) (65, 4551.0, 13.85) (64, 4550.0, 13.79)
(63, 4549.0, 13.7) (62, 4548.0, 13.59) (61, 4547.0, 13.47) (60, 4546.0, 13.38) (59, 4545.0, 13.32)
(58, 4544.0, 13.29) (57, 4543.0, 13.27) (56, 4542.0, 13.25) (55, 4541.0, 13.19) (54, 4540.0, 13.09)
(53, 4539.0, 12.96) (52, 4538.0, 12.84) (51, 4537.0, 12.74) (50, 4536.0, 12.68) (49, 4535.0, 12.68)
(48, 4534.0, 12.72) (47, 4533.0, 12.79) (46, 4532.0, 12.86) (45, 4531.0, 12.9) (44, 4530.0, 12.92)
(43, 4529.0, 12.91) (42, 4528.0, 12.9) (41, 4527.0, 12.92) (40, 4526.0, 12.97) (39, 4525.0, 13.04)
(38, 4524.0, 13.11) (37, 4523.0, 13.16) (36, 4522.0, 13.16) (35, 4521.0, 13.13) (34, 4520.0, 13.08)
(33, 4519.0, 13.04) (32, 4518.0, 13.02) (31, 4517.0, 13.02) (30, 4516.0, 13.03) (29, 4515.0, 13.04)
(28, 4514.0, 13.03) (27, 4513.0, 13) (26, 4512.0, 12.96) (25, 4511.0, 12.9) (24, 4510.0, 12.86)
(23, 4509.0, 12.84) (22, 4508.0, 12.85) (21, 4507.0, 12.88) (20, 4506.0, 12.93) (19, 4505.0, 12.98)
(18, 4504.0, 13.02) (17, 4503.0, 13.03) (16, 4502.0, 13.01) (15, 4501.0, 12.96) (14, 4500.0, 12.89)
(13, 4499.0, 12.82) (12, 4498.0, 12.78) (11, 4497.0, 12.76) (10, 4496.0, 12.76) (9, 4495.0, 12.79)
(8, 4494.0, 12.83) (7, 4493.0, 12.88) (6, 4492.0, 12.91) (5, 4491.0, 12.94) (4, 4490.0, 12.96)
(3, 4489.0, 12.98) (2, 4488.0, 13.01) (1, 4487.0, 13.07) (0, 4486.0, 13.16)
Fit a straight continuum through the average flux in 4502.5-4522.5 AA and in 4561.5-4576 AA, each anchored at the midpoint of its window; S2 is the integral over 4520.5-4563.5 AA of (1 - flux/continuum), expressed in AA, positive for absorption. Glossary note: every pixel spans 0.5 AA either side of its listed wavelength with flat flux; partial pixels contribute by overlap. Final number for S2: 1.4 AA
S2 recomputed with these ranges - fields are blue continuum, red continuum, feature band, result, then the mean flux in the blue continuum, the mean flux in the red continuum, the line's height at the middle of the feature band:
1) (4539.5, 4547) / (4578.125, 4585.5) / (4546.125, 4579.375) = -0.9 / 13.3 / 14.3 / 13.8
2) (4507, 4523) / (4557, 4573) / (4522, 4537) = 0.5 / 13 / 14.2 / 13.4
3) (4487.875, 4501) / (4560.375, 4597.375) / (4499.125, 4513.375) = 0.1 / 12.9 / 13.9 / 13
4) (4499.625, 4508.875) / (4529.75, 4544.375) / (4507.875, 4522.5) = -0.1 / 12.9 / 12.9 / 12.9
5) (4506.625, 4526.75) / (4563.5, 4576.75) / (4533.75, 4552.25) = 0.7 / 13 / 14.5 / 13.8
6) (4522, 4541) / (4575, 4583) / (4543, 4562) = 0.0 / 12.9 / 14.7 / 13.7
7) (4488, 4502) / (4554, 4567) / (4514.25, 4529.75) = 0.3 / 12.9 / 14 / 13.3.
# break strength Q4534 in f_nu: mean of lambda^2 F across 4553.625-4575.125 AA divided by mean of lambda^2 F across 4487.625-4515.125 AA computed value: 1.1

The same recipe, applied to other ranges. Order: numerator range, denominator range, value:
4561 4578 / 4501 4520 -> 1.14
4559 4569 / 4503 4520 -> 1.12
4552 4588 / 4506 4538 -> 1.12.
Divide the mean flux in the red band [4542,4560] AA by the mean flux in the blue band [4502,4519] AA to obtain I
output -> 1.1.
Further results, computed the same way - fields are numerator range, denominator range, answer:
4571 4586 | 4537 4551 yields 1.08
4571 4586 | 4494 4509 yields 1.12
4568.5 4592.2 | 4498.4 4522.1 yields 1.07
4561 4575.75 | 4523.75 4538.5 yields 1.12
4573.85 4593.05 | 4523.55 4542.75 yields 1.06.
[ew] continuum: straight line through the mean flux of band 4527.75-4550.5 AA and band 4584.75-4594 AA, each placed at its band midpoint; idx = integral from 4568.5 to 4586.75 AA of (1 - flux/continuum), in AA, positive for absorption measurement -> -2.2 AA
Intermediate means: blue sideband 13.1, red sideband 12.7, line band 14.4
